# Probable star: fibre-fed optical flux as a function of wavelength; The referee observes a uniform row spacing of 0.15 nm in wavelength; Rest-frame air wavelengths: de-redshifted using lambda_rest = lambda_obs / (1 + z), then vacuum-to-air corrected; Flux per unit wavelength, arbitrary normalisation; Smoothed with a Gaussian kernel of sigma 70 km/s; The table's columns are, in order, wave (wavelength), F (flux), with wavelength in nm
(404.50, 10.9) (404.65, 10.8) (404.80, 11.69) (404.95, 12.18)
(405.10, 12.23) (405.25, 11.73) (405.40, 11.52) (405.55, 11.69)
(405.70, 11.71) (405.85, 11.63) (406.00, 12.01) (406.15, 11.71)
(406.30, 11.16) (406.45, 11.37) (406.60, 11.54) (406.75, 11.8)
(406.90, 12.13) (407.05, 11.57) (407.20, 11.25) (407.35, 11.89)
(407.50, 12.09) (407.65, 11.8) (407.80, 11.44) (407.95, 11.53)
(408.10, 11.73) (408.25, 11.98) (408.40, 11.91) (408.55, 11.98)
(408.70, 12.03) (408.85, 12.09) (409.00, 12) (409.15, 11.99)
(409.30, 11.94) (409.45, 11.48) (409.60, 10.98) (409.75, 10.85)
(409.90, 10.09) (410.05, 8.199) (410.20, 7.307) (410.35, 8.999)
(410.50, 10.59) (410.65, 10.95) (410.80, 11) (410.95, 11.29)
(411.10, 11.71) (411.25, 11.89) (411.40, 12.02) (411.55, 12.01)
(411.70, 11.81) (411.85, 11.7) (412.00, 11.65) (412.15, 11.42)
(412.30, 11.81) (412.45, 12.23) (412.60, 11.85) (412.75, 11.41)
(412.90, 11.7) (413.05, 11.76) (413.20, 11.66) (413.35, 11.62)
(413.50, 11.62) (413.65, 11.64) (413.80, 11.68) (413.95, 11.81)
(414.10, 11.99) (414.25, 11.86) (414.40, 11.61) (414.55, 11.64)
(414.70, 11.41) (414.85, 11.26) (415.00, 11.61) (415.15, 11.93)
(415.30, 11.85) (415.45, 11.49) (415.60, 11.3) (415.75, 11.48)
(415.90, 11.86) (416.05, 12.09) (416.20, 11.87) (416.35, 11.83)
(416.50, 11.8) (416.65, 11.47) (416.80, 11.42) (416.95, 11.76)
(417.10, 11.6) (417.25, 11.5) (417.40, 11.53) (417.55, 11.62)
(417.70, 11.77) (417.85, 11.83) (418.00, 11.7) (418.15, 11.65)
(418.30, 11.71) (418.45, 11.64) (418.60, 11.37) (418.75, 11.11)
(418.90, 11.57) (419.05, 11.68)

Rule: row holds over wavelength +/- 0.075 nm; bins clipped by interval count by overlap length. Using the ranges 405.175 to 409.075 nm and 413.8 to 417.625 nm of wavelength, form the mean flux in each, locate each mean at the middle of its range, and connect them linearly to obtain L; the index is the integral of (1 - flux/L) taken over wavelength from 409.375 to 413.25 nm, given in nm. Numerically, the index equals 0.20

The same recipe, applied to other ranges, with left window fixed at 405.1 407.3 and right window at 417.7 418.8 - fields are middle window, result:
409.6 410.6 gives 0.183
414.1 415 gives 0.001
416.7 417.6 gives 0.003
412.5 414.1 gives -0.011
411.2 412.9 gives -0.025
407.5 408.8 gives -0.020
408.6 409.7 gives -0.012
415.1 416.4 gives -0.015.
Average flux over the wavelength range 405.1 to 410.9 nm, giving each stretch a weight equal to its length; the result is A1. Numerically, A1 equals 11.3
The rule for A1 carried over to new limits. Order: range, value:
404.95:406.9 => 11.7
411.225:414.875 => 11.7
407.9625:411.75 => 11.2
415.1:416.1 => 11.7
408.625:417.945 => 11.5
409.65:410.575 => 9.38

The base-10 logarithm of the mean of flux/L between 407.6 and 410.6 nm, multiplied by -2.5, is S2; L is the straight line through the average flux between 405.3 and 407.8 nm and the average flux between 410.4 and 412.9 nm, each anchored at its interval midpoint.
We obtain 0.06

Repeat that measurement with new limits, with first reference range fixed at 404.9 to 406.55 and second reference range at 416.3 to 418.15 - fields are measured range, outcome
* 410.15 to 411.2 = 0.13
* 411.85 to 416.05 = 0.00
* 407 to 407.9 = 0.00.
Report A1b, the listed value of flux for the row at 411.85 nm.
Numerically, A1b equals 11.7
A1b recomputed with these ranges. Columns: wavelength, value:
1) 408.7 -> 12.03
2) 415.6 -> 11.3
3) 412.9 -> 11.7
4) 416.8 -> 11.42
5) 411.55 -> 12.01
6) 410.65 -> 10.95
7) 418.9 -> 11.57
